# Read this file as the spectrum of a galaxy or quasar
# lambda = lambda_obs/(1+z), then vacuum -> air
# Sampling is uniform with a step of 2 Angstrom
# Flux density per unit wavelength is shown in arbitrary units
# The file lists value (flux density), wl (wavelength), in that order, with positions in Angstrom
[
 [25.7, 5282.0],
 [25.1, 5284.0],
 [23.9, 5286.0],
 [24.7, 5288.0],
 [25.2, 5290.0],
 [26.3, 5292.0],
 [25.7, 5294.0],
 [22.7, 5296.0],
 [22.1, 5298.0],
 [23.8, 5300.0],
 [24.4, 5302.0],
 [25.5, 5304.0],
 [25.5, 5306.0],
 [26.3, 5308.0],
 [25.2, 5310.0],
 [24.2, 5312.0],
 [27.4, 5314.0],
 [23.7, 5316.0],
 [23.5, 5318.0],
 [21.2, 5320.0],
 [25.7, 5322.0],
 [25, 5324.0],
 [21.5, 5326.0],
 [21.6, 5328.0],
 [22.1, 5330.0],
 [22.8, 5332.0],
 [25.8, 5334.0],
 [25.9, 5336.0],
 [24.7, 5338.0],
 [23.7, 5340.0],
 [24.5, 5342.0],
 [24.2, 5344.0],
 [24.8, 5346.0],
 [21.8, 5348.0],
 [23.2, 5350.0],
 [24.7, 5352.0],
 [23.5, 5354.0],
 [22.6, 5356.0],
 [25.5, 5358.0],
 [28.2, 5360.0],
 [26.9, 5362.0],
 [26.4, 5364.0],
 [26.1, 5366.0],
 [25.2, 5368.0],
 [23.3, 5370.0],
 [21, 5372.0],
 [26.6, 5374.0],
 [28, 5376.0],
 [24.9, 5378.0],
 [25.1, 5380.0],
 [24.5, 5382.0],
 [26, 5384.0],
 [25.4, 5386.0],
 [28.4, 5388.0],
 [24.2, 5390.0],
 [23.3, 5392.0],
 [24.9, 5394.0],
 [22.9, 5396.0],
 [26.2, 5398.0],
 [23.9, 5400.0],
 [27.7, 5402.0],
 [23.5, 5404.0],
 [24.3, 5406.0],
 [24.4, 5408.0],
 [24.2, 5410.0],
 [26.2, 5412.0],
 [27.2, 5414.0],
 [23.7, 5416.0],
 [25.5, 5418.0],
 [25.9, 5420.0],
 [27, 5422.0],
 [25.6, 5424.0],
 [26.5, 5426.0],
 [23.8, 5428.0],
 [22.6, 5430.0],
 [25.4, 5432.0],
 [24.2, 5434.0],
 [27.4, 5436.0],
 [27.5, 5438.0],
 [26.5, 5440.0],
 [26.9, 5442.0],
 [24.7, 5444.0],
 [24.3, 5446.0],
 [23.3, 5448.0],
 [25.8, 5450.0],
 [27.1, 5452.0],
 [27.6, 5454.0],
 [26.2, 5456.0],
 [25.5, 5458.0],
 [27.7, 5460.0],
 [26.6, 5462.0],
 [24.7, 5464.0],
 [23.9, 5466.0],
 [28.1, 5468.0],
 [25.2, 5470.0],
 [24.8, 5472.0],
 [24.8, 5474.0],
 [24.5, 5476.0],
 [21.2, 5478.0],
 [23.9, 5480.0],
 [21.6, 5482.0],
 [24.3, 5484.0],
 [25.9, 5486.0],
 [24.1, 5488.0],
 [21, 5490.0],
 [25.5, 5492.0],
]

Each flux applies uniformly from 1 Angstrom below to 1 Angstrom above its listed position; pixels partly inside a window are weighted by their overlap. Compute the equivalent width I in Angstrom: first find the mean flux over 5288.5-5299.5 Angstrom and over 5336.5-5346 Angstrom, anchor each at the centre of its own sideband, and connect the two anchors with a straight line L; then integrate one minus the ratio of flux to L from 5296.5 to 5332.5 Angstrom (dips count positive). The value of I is 0.6 Angstrom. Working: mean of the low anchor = 24.4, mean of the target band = 24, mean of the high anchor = 24.4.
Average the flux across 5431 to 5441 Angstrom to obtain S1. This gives 26.2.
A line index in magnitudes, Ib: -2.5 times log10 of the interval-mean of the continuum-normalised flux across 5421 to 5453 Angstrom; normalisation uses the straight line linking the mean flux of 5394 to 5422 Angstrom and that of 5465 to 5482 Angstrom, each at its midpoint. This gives -0.03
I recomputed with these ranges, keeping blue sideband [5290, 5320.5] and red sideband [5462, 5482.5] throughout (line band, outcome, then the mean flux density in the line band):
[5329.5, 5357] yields 0.7 Angstrom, 23.9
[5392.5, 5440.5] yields -1.5 Angstrom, 25.3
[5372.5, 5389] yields -1.0 Angstrom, 26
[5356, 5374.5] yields -0.6 Angstrom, 25.3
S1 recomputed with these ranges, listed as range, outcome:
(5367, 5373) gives 23.2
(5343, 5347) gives 24.5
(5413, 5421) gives 25.6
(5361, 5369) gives 26.1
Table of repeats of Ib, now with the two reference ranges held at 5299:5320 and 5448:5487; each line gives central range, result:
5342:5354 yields 0.049 mag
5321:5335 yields 0.059 mag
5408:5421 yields -0.014 mag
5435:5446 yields -0.054 mag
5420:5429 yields -0.029 mag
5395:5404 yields 0.001 mag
